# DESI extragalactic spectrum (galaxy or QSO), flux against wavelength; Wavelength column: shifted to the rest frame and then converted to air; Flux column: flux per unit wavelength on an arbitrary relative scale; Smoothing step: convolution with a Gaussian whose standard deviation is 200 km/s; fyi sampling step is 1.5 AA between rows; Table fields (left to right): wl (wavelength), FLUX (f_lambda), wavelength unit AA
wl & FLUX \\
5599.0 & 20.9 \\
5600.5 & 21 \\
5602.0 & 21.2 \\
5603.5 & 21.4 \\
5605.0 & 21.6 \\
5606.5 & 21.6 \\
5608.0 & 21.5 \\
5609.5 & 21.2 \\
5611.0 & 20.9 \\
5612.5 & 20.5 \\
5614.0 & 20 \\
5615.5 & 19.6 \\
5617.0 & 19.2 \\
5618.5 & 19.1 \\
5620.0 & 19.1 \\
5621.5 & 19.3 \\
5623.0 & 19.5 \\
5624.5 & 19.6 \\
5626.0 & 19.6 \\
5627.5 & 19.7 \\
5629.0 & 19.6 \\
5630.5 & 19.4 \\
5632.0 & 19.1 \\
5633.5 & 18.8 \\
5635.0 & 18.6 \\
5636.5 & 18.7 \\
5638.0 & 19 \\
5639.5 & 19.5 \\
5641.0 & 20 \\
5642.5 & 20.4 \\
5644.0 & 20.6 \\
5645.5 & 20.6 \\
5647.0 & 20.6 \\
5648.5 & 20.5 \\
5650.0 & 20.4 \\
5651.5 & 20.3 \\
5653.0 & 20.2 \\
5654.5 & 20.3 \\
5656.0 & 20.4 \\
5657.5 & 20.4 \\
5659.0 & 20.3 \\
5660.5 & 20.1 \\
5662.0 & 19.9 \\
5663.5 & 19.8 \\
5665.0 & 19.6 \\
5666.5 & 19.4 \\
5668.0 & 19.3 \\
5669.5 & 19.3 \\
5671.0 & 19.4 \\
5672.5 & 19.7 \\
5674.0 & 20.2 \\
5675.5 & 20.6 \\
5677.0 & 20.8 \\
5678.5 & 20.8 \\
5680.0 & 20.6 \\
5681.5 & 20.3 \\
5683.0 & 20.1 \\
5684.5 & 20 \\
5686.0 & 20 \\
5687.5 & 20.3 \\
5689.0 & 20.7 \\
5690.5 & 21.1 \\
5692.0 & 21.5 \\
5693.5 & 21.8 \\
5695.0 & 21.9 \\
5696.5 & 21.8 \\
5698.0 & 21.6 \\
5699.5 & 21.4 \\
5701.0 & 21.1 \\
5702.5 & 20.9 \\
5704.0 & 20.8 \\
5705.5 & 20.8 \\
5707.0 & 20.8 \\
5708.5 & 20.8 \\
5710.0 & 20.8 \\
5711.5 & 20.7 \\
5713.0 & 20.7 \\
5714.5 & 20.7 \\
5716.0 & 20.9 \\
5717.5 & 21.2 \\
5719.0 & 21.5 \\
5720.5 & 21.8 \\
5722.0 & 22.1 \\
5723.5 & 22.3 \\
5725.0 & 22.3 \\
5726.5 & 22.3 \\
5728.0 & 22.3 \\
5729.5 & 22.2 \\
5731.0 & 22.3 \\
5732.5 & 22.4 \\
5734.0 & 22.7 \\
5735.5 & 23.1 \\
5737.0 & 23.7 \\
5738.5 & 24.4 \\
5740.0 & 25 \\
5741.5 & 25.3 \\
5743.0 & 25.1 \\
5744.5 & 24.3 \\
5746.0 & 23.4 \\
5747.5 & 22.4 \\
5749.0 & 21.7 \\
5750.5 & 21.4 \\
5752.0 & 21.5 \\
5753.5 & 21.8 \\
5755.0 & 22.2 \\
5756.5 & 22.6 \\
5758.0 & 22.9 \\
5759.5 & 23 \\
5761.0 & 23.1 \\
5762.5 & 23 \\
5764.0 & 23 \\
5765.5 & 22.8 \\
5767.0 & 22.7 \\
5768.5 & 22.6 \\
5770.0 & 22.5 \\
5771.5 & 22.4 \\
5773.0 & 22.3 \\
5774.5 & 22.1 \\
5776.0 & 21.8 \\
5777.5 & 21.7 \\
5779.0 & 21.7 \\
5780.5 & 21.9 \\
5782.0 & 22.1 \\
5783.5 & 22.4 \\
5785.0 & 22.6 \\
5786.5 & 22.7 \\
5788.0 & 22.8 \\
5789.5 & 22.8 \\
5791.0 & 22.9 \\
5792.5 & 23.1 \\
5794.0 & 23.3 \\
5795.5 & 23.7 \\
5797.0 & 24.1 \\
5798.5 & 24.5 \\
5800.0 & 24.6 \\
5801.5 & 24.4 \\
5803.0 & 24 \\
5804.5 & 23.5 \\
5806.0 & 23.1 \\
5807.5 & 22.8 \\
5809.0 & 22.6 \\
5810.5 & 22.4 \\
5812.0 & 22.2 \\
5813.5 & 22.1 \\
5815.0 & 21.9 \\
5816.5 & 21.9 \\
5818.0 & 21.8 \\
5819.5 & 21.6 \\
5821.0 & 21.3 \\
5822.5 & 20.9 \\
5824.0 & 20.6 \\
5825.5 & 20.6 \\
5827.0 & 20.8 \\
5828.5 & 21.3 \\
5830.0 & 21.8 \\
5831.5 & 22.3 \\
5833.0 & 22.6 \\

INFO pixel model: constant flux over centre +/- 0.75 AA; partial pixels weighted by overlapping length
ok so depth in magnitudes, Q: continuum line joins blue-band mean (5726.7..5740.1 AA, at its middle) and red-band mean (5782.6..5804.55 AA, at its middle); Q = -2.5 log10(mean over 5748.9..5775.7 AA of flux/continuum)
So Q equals 0.04 mag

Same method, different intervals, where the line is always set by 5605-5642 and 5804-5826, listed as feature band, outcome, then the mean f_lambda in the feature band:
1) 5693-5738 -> -0.044 mag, 21.7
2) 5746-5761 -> -0.051 mag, 22.3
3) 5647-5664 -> -0.007 mag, 20.3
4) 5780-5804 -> -0.076 mag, 23.3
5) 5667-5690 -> 0.013 mag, 20.1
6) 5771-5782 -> -0.024 mag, 22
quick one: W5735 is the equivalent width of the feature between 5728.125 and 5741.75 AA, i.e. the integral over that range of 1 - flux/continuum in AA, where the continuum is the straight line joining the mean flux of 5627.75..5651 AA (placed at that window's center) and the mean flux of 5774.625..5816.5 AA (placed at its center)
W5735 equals -1.1 AA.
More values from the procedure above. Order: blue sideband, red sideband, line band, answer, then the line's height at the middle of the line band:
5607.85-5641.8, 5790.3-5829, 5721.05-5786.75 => -3.13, 21.7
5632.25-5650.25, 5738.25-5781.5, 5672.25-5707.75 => 0.28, 21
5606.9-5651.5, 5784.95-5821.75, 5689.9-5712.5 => -0.08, 21.1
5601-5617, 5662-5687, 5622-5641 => 1.18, 20.6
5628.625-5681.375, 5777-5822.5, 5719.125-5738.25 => -1.01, 21.4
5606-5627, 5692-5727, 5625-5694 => 1.99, 20.6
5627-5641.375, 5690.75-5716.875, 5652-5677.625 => 0.08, 20.1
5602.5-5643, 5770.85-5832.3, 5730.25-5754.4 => -1.76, 21.6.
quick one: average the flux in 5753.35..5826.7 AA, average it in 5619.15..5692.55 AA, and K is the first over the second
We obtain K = 1.13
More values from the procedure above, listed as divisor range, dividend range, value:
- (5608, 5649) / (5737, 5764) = 1.17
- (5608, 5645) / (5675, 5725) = 1.07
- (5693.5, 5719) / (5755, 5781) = 1.07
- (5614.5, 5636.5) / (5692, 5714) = 1.10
